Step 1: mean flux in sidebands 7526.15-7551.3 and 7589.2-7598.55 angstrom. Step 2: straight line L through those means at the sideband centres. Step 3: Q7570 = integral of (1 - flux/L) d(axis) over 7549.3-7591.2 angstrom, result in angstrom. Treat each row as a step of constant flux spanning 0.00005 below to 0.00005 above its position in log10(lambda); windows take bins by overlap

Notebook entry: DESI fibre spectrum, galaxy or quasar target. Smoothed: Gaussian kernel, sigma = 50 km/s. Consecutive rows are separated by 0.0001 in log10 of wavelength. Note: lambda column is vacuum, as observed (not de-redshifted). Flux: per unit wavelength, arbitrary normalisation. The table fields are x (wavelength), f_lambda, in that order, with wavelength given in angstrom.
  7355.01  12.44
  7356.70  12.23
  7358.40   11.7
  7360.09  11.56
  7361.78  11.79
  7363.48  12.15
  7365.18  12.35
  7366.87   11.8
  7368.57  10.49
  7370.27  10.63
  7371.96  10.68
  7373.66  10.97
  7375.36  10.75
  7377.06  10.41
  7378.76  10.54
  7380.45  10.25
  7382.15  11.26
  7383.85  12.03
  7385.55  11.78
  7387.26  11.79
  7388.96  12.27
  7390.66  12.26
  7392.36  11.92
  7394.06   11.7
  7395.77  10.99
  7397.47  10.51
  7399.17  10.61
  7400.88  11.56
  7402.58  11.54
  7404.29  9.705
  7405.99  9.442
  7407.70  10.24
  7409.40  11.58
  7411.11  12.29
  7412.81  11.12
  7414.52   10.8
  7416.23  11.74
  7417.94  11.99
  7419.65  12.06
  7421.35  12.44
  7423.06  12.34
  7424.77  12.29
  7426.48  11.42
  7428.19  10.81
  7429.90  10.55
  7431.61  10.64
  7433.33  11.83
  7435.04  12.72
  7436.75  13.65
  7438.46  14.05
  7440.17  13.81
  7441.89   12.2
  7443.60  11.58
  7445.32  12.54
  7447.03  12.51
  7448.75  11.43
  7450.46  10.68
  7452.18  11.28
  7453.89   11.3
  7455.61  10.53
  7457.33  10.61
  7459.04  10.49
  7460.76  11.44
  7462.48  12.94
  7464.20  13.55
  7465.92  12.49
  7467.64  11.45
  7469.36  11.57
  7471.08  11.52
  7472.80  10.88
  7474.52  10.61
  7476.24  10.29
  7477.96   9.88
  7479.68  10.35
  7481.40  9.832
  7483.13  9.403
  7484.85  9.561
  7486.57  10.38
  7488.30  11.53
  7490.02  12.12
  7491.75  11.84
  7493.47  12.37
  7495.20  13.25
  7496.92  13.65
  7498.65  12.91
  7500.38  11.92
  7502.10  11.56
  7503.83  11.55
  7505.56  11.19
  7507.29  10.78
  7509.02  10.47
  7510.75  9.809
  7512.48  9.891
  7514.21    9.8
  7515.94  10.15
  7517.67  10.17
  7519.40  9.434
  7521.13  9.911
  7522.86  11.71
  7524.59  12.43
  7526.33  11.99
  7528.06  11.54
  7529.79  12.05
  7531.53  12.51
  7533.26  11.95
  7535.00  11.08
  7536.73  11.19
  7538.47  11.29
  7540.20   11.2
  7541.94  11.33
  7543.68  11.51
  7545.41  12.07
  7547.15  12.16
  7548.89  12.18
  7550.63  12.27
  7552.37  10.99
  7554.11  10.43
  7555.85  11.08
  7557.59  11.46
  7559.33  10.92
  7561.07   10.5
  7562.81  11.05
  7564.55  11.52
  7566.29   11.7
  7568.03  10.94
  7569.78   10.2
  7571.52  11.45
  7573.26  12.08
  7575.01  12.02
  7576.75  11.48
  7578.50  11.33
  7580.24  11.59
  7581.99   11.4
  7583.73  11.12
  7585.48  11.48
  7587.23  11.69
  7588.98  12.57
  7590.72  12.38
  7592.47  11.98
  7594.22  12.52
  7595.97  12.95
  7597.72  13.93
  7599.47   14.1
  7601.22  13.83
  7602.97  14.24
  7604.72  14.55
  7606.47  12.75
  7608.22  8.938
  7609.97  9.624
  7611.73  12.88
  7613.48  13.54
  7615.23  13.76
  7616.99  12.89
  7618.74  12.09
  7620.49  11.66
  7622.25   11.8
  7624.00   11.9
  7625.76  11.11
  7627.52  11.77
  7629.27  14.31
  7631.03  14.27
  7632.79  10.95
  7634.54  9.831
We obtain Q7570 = 3.1 angstrom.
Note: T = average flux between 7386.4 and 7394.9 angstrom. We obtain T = 12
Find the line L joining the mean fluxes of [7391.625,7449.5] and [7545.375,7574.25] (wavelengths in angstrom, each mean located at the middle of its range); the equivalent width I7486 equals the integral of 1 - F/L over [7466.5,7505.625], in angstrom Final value 0.7 angstrom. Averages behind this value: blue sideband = 11.7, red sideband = 11.3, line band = 11.3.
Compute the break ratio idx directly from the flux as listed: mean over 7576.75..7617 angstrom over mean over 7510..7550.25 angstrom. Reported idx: 1.11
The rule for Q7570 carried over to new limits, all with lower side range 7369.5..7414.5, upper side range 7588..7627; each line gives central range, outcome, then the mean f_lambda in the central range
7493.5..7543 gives 2.5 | 11.3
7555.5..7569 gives 1.2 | 11.1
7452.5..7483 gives 1.3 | 11.1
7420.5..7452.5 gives -1.8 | 12.1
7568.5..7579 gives 0.8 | 11.4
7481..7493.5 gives 1.0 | 10.8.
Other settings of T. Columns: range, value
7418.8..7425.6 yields 12.3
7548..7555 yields 11.5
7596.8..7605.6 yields 14.1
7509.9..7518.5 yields 9.96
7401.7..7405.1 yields 10.6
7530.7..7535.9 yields 11.8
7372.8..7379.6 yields 10.7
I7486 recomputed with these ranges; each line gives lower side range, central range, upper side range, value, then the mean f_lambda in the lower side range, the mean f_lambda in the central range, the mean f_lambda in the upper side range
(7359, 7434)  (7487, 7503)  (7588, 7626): -0.5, 11.3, 12.3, 12.6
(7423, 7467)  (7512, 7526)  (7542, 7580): 1.3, 11.9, 10.5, 11.4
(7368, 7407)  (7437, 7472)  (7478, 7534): -2.6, 11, 11.9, 11.2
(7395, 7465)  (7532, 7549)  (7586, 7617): 1.0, 11.6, 11.6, 12.7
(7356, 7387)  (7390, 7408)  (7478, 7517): 0.5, 11.3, 11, 11.1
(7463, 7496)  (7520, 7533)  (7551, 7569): -0.6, 11.2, 11.7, 11.1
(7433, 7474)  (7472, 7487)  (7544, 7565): 2.1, 12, 10.1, 11.4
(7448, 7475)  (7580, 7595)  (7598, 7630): 0.6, 11.4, 11.9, 12.6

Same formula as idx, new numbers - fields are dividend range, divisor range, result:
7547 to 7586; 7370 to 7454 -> 0.98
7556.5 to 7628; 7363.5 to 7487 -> 1.05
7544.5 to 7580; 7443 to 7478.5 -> 1.00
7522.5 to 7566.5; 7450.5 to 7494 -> 1.04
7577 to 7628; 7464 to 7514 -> 1.10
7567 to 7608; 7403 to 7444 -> 1.04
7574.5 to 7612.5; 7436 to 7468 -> 1.02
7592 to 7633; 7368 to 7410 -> 1.14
